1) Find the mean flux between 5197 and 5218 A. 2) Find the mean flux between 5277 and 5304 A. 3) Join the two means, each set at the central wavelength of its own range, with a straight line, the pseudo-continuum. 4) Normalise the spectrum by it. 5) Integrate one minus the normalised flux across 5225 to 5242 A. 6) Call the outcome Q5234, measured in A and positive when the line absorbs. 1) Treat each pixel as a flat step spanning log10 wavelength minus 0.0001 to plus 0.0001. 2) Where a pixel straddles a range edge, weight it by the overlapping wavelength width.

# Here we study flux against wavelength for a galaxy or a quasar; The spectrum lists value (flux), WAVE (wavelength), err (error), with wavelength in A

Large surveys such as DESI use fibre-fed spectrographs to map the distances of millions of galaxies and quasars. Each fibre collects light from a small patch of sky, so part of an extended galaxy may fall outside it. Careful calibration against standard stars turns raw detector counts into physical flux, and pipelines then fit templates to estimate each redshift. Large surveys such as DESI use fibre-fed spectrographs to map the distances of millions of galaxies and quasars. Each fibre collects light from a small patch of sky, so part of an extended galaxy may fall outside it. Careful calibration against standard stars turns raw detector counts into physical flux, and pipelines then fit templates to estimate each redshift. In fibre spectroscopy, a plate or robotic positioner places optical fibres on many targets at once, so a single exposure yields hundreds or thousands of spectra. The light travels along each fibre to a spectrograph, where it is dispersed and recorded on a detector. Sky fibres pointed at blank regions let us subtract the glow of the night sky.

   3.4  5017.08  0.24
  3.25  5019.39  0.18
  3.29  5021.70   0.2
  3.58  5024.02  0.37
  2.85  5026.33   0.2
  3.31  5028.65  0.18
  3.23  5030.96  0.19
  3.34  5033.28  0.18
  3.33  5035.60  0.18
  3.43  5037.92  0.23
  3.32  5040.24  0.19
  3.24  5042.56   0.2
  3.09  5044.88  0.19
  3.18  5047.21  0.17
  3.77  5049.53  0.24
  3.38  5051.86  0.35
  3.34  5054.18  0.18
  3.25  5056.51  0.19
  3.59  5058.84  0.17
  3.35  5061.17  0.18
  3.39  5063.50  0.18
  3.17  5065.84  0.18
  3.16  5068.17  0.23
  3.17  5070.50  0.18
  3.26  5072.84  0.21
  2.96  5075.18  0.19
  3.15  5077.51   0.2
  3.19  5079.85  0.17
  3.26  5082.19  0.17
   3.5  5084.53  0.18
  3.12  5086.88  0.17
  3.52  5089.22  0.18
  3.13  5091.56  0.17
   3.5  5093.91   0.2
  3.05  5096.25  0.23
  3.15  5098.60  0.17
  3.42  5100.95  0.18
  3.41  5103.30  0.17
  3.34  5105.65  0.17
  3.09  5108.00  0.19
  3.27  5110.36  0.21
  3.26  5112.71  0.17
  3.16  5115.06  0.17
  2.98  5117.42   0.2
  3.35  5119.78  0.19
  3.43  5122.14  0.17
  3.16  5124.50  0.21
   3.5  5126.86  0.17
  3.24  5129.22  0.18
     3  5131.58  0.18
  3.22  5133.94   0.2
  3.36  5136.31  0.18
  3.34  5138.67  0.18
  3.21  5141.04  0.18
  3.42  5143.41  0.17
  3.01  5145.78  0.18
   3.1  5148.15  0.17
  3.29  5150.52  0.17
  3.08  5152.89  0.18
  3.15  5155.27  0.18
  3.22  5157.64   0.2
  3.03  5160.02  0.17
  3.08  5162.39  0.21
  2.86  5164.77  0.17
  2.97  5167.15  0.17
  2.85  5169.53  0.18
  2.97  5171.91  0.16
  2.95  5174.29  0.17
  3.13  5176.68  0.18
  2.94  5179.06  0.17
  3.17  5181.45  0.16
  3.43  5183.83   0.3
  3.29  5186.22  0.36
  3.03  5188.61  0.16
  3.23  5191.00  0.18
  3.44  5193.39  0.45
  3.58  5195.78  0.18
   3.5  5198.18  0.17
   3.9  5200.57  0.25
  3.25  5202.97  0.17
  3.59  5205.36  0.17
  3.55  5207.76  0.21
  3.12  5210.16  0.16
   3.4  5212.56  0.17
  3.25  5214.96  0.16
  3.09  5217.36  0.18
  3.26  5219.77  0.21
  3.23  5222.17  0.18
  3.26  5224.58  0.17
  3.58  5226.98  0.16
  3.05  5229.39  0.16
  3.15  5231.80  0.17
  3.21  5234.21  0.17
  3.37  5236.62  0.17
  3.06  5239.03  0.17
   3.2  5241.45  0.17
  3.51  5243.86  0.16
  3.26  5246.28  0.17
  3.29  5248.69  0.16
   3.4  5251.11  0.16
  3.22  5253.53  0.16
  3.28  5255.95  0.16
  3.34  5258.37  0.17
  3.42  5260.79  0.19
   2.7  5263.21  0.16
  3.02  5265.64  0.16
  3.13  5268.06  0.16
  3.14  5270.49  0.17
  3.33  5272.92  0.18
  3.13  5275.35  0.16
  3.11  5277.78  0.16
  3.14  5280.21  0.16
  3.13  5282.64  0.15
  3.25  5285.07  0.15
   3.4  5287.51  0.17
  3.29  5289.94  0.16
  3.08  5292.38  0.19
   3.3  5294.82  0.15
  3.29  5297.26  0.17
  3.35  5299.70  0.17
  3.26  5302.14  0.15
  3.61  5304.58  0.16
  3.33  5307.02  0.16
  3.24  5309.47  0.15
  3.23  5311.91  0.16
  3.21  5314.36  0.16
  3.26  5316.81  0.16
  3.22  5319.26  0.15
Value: 0.7 A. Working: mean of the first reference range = 3.41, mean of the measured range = 3.23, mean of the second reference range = 3.25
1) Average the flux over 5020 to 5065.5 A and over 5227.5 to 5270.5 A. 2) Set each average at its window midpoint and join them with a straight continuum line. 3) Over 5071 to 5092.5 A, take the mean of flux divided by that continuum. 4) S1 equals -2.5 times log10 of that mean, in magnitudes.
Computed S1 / 0.024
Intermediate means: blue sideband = 3.33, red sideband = 3.22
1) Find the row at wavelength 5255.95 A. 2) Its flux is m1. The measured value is 3.28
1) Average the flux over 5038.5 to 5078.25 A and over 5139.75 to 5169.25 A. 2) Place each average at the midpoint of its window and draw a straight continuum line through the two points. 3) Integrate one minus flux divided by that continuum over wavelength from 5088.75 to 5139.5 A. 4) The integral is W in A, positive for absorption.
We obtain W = -1.3 A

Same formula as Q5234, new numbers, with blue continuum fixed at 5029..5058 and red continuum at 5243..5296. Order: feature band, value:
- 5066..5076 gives 0.5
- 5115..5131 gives 0.2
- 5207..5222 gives -0.1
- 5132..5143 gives 0.0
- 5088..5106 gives -0.1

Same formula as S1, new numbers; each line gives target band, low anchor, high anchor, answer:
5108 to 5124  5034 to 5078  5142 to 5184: -0.02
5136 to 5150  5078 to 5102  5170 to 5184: -0.03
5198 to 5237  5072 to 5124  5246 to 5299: -0.04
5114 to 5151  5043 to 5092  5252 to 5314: 0.01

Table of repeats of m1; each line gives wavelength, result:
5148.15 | 3.1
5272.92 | 3.33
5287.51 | 3.4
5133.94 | 3.22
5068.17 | 3.16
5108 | 3.09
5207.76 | 3.55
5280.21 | 3.14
